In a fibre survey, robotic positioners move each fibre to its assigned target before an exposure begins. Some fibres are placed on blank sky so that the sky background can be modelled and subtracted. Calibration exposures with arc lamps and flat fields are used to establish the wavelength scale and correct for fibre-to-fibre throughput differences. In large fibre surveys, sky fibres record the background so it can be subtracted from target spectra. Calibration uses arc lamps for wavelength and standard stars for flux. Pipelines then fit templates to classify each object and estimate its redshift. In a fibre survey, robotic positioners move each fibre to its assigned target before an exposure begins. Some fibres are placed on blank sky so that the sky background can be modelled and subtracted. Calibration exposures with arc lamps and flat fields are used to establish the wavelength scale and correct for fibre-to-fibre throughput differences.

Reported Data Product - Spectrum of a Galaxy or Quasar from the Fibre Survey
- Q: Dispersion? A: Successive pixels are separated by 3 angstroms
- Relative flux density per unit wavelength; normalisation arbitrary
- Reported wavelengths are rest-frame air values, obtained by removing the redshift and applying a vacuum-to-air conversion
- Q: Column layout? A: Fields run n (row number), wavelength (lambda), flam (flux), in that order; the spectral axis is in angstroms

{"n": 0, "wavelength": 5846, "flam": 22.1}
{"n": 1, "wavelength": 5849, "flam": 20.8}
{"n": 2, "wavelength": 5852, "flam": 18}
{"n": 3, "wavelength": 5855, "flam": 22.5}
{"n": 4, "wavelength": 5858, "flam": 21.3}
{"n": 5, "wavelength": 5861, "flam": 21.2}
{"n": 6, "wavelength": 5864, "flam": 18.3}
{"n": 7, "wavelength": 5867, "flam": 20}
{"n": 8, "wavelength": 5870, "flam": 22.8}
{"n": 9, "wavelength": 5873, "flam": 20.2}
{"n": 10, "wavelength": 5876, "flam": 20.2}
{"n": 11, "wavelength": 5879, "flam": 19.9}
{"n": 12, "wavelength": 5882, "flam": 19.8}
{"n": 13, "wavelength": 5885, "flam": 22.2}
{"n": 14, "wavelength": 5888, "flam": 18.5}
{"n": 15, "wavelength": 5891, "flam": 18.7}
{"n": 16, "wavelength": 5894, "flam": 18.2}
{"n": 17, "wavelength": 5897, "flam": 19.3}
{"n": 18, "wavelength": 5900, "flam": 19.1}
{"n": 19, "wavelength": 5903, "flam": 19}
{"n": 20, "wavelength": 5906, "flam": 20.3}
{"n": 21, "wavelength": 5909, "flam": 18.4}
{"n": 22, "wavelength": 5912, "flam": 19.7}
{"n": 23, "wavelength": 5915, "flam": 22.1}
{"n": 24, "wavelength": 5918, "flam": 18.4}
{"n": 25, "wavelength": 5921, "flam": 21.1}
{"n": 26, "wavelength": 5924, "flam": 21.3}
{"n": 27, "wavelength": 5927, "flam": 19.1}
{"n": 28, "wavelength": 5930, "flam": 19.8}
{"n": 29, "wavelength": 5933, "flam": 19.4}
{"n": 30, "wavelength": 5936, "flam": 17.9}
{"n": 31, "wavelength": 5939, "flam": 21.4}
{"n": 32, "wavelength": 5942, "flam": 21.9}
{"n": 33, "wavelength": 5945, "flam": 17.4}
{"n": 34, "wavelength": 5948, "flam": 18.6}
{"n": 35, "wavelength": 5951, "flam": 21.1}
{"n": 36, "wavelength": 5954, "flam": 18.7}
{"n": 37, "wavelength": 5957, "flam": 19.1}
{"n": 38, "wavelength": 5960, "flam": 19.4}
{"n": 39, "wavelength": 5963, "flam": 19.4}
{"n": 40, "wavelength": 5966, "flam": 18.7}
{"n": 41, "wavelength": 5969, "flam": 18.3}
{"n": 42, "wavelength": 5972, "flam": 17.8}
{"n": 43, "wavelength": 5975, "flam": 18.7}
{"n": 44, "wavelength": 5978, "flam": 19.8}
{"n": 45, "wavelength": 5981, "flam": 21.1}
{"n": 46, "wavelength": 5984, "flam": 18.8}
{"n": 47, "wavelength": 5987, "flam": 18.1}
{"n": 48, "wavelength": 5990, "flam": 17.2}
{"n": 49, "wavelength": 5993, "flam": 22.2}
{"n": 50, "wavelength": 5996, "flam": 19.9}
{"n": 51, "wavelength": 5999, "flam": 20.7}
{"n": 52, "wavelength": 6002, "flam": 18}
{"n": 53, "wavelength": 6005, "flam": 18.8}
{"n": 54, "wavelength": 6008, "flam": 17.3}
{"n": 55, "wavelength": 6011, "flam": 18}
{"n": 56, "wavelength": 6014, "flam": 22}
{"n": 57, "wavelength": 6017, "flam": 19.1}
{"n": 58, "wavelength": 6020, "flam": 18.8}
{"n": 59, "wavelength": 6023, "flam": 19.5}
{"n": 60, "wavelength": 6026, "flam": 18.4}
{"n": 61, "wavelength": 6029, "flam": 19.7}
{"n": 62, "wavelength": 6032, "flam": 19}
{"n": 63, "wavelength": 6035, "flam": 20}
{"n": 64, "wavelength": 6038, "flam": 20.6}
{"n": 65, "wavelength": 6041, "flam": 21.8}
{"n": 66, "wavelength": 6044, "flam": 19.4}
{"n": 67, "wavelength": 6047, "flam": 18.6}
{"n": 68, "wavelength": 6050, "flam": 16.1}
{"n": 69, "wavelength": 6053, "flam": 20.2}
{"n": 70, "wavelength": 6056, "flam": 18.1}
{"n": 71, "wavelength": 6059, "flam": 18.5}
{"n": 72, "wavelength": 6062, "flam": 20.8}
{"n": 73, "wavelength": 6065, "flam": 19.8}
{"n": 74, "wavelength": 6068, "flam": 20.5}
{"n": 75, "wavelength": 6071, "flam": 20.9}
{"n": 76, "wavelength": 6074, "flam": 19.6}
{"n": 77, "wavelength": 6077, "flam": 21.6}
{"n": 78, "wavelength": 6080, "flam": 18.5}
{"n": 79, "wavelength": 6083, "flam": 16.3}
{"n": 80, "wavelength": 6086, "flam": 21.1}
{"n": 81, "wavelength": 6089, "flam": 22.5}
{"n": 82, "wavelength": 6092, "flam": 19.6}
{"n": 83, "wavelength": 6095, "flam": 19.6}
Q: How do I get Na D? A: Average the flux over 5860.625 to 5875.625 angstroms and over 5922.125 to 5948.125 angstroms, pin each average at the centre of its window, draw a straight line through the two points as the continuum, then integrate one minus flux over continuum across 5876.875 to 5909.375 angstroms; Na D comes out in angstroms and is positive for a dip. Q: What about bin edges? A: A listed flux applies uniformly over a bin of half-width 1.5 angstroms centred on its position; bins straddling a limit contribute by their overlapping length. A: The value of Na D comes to 1.15 angstroms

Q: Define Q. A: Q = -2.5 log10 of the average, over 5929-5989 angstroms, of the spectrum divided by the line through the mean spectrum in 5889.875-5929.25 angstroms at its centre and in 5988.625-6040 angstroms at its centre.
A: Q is 0.01 mag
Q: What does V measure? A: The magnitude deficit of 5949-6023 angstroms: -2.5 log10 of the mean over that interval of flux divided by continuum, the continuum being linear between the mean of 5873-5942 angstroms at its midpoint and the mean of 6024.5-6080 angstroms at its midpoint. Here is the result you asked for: 0.027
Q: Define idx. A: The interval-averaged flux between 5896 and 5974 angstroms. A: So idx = 19.5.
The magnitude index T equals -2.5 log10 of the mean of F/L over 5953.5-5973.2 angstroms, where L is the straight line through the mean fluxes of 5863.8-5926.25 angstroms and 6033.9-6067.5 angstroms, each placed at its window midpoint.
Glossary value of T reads 0.05 mag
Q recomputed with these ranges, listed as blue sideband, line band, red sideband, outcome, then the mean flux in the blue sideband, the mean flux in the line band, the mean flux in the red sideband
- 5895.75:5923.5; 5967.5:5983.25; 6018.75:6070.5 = 0.027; 19.8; 19.1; 19.4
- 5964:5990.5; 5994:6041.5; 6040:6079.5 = -0.014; 18.8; 19.5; 19.6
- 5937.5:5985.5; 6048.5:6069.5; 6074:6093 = 0.037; 19.4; 19.1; 19.9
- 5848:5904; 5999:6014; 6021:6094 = 0.059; 20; 18.7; 19.6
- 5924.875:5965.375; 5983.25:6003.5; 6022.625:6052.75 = 0.007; 19.5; 19.3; 19.3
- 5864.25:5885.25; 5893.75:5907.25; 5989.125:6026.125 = 0.056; 20.5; 19.2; 19.3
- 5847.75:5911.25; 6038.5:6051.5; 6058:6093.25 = 0.049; 19.9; 19.1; 20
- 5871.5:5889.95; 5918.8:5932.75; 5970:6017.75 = -0.022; 20.1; 20.1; 19.2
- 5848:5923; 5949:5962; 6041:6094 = 0.018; 20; 19.5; 19.6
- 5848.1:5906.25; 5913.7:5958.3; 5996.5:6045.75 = -0.002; 20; 19.8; 19.4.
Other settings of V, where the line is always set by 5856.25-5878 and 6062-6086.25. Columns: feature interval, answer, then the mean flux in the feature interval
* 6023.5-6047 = 0.01 mag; 19.7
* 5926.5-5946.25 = 0.04 mag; 19.6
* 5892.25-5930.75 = 0.04 mag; 19.7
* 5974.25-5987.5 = 0.04 mag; 19.4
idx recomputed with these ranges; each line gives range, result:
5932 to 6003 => 19.3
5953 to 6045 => 19.3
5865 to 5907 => 19.8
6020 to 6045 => 19.7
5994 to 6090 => 19.5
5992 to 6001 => 20.7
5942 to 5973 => 19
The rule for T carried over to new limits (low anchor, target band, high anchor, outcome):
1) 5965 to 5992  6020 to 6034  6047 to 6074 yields 0.00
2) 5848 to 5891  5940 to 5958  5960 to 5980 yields -0.02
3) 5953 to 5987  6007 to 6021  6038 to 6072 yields 0.01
